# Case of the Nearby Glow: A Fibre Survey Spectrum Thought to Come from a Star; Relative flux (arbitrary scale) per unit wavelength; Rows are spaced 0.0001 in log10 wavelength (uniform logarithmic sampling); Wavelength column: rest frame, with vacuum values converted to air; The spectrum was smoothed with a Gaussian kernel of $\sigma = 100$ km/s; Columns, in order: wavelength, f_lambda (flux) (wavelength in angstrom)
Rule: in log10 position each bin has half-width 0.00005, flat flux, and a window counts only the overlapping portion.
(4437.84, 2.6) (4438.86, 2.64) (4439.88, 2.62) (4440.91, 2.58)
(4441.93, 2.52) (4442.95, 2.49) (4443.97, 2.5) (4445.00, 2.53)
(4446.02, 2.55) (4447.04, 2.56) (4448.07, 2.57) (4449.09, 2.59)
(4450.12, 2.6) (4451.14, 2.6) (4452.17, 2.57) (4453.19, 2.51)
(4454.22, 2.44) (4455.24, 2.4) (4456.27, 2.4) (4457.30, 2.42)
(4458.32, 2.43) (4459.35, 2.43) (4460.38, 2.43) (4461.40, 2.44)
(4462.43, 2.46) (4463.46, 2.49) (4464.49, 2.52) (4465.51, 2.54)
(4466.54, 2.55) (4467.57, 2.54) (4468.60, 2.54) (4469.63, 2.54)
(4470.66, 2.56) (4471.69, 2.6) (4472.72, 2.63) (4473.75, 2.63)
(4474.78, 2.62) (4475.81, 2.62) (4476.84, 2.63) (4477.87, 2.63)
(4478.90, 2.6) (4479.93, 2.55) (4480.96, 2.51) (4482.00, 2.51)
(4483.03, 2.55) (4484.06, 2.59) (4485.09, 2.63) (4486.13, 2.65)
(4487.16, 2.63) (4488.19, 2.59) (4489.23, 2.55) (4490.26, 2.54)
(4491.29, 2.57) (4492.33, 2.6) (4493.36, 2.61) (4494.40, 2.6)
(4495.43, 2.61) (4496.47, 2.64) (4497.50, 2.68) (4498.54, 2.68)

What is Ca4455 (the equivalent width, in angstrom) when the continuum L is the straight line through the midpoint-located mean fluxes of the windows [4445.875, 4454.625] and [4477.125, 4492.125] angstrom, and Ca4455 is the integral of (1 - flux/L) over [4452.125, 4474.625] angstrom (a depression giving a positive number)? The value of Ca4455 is 0.5 angstrom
